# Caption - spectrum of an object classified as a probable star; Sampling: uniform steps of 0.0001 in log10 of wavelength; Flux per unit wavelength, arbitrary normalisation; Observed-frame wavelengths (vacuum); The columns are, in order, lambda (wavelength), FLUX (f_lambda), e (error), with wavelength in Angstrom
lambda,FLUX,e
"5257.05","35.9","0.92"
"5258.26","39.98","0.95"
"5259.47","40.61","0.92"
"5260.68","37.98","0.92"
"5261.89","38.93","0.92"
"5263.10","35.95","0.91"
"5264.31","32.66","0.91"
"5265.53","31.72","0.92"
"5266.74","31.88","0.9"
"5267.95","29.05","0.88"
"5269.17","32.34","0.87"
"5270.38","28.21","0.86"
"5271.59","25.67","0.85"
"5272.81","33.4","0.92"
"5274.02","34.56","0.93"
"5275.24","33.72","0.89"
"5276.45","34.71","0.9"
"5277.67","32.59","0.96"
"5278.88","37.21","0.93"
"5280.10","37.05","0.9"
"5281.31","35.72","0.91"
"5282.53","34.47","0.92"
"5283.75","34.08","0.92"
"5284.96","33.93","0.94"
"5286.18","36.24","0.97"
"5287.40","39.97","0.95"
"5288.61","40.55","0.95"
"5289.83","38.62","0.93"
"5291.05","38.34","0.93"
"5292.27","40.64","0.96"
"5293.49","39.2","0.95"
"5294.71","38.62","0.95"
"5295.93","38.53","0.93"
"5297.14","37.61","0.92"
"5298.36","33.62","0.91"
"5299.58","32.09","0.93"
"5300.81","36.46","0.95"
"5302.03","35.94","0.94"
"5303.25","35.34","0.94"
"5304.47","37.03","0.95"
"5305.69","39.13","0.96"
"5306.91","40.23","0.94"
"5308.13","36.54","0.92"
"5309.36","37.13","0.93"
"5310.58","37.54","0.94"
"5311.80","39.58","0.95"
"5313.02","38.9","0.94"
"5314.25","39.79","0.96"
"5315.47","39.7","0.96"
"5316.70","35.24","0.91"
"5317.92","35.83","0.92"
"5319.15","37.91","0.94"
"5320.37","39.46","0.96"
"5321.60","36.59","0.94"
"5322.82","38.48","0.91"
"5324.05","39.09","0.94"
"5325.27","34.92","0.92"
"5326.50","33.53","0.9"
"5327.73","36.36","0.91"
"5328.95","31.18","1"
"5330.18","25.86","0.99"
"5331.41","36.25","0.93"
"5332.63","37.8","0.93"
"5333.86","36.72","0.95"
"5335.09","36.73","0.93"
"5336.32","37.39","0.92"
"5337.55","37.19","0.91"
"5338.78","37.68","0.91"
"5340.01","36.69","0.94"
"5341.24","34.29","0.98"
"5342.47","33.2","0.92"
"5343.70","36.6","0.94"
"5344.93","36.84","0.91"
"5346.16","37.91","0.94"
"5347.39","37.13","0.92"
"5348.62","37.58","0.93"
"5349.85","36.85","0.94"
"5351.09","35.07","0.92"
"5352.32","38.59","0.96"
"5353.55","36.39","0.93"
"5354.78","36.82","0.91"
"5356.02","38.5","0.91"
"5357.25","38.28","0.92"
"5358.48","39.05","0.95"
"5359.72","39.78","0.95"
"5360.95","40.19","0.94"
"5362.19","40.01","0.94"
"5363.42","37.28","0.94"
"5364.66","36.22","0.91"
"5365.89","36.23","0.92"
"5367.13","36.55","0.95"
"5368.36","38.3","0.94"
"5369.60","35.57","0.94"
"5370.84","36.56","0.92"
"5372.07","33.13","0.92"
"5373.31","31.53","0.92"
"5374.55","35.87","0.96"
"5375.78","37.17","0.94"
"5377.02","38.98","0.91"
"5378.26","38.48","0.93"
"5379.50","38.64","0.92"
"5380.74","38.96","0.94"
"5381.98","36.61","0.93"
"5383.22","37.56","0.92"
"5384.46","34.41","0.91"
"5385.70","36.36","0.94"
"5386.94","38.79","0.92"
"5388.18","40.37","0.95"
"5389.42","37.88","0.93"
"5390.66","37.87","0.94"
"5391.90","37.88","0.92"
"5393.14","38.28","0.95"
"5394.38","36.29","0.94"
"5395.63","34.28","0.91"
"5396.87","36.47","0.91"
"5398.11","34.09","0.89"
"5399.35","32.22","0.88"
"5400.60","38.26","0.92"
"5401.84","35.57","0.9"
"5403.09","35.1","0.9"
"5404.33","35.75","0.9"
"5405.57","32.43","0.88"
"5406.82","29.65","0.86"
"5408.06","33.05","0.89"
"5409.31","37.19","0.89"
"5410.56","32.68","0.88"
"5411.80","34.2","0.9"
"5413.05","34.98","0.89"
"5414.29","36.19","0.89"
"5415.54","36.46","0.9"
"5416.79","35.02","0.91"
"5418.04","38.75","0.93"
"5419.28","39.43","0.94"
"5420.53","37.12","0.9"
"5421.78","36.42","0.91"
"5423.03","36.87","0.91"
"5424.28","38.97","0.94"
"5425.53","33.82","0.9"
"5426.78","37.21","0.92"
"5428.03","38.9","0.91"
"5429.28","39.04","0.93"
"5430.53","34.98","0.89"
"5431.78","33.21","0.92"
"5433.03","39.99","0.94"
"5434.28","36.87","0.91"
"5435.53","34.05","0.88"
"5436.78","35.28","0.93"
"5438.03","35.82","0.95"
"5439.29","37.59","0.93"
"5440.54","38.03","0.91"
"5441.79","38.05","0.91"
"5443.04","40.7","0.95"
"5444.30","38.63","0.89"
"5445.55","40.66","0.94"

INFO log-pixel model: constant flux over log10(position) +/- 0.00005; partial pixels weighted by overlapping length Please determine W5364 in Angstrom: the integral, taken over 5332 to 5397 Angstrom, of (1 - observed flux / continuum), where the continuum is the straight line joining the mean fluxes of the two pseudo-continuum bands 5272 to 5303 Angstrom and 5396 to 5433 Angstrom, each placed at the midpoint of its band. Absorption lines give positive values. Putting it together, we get -2.13 Angstrom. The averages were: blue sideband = 36.2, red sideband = 35.7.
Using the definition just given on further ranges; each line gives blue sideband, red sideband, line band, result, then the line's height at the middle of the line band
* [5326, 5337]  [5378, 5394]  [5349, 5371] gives -0.8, 36.3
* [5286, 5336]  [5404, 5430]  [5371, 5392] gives -0.4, 36.3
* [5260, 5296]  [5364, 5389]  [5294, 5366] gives -1.7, 36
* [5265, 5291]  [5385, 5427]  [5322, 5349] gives -0.7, 35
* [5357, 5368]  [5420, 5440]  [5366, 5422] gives 1.9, 37.5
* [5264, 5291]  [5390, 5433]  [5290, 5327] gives -3.1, 34.5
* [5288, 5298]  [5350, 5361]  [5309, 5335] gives 1.3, 38.4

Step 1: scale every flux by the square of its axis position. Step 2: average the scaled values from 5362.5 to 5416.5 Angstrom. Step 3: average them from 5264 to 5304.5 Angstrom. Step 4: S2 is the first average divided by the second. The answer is 1.07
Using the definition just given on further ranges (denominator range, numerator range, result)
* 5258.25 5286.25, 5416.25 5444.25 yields 1.15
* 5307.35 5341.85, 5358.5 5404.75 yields 1.03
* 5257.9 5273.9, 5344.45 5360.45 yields 1.16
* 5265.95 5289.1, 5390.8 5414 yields 1.08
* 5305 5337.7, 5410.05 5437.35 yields 1.03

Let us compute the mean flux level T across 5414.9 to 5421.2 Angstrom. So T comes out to 37.3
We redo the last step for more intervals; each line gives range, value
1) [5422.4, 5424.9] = 37.9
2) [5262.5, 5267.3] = 33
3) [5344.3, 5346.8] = 37.4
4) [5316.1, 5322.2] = 37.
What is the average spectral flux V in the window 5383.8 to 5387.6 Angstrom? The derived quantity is 36.6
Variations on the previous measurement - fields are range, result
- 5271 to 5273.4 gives 29.5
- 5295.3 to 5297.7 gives 38.2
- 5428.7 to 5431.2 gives 36.9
